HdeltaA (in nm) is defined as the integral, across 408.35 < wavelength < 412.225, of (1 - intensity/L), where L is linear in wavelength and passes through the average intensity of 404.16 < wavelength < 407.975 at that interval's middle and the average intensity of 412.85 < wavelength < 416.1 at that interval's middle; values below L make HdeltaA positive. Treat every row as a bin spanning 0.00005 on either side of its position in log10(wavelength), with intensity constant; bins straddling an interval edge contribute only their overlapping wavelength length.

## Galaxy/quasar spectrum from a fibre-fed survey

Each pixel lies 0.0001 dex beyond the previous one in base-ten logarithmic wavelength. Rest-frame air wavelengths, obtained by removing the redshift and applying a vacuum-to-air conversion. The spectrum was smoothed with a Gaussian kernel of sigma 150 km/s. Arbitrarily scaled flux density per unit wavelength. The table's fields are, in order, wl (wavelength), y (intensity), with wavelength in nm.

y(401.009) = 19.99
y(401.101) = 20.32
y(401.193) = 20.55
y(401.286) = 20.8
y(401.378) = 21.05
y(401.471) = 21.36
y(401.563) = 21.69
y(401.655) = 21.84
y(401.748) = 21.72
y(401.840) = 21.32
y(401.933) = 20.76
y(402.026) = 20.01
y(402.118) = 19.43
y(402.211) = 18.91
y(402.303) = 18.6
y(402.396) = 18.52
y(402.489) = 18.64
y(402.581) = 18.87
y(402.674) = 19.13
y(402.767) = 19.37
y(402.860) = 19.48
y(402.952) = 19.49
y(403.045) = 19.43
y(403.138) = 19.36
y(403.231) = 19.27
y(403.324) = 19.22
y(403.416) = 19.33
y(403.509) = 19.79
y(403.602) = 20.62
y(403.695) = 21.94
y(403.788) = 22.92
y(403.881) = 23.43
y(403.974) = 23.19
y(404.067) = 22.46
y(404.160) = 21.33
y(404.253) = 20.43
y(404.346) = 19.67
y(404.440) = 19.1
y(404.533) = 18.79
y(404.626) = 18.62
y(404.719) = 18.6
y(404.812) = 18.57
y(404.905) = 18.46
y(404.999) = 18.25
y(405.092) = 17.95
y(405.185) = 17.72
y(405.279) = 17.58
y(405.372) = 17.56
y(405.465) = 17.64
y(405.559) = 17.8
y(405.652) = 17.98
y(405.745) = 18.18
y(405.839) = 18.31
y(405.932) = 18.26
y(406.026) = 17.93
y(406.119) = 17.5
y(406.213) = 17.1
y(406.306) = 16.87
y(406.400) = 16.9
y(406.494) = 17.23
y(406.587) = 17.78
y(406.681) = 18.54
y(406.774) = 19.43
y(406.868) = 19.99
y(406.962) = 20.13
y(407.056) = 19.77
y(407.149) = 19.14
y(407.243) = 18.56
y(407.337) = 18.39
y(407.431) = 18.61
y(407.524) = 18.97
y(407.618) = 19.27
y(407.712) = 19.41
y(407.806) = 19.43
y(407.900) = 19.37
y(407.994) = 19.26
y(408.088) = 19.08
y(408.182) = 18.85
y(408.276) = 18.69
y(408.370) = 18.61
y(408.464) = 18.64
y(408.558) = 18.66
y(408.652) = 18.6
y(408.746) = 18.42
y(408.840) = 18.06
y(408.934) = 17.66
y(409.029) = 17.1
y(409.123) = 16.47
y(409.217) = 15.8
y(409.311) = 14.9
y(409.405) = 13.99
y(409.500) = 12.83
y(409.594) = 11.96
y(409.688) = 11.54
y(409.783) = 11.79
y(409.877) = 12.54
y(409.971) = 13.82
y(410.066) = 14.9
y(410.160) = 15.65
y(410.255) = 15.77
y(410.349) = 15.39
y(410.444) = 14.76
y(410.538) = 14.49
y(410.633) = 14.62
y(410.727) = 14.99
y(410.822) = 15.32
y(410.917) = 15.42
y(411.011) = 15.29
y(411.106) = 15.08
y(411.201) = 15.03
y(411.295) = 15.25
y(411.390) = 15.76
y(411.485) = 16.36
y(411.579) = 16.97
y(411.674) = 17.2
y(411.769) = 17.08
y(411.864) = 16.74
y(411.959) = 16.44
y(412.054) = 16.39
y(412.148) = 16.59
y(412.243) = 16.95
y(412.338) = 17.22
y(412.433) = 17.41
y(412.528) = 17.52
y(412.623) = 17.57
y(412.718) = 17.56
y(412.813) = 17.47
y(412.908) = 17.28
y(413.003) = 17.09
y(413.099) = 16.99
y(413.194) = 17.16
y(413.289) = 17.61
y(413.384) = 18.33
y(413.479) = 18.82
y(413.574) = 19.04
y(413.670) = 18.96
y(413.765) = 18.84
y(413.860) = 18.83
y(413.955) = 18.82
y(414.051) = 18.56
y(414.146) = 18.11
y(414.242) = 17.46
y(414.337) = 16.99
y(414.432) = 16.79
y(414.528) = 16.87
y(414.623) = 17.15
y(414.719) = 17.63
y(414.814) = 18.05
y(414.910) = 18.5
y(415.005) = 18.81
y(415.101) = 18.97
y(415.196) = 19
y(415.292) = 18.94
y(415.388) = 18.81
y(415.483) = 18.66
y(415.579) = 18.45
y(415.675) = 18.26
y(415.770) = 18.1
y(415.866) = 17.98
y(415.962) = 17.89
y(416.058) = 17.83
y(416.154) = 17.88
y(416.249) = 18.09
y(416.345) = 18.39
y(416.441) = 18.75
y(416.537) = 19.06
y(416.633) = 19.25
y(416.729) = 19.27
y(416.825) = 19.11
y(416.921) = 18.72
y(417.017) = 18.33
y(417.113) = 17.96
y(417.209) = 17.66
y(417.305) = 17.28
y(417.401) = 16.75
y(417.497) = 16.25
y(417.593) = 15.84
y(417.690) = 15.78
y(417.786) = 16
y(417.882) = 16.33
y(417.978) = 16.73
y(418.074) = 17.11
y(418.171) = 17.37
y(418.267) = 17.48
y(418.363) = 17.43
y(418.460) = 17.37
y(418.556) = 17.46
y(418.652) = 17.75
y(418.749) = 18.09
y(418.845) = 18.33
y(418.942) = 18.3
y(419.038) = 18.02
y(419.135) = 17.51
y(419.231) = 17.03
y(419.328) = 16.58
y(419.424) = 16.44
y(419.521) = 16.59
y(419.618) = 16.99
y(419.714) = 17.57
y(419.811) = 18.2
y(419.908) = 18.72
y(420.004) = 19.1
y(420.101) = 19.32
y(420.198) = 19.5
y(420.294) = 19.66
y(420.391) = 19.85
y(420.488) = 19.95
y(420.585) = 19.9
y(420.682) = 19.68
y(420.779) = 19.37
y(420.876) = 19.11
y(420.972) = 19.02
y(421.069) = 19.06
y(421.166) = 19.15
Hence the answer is 0.56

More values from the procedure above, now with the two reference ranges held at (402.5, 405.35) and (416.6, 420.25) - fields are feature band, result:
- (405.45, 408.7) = 0.12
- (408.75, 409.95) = 0.27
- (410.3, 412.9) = 0.34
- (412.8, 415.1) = 0.04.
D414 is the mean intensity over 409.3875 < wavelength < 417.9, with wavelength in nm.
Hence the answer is 17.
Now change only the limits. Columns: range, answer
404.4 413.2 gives 17.1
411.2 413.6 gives 17.1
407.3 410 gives 16.9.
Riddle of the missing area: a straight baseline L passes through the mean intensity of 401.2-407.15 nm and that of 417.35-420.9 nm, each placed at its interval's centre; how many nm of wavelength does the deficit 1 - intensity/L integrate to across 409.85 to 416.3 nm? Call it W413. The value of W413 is 0.470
